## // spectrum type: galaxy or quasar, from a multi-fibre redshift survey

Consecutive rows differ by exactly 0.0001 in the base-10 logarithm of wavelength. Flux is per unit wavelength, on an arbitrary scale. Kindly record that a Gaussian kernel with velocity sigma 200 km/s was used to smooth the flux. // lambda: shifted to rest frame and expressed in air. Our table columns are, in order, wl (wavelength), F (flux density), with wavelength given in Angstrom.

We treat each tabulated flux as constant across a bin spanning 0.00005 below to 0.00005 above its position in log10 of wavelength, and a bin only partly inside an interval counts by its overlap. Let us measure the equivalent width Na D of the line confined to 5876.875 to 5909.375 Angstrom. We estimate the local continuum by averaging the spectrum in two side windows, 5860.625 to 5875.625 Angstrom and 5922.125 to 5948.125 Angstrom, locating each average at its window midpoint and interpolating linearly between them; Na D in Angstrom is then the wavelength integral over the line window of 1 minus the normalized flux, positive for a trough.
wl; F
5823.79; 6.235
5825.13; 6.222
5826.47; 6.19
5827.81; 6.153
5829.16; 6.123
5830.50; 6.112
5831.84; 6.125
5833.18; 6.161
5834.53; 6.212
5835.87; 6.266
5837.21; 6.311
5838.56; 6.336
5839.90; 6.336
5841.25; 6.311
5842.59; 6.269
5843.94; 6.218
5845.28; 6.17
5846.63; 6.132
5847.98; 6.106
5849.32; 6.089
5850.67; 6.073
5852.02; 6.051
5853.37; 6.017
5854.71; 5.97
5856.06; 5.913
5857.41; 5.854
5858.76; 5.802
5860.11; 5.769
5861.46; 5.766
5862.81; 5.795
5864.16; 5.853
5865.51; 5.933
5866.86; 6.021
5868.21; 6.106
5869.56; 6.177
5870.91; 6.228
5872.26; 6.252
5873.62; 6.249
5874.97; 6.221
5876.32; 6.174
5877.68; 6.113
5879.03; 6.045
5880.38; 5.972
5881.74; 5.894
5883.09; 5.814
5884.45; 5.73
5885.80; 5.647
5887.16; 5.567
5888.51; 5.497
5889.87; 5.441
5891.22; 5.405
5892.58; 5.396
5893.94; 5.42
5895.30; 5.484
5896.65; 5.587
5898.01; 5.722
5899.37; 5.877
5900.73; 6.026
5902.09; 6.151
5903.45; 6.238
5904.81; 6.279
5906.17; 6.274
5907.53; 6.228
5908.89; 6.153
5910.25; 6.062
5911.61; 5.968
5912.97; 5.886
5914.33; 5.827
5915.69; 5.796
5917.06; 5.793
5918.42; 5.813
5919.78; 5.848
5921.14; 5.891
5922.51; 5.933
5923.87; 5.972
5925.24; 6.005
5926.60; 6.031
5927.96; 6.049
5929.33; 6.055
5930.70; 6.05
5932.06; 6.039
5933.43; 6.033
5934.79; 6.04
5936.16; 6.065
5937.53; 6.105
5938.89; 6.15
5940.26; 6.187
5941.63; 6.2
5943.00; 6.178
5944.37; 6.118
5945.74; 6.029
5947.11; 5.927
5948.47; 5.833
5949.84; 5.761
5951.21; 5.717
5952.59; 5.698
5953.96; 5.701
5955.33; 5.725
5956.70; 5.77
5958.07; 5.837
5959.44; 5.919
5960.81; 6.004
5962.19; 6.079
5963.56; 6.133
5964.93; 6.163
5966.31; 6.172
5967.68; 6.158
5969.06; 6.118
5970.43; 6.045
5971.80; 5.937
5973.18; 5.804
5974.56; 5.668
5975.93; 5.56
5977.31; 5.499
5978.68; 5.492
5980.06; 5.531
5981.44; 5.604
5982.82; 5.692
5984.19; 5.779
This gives 1.2 Angstrom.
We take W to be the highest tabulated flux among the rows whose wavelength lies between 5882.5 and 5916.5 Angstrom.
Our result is 6.279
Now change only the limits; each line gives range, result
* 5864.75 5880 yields 6.252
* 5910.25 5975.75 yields 6.2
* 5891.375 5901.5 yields 6.026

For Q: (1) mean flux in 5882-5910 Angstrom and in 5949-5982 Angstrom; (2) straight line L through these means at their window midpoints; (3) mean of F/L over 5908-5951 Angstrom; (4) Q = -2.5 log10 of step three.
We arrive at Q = -0.03 mag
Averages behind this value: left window 5.8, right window 5.84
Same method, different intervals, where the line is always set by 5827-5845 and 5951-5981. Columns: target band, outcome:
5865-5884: 0.01 mag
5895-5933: 0.01 mag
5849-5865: 0.05 mag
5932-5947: -0.03 mag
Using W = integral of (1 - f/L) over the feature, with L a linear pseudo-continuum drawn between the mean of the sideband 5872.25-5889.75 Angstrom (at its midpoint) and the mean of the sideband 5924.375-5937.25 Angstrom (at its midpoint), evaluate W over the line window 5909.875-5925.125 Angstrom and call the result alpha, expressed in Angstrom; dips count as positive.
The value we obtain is 0.3 Angstrom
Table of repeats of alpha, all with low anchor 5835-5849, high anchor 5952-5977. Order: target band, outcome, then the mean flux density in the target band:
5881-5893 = 1.0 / 5.6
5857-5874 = 0.5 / 5.98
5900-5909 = -0.2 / 6.19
